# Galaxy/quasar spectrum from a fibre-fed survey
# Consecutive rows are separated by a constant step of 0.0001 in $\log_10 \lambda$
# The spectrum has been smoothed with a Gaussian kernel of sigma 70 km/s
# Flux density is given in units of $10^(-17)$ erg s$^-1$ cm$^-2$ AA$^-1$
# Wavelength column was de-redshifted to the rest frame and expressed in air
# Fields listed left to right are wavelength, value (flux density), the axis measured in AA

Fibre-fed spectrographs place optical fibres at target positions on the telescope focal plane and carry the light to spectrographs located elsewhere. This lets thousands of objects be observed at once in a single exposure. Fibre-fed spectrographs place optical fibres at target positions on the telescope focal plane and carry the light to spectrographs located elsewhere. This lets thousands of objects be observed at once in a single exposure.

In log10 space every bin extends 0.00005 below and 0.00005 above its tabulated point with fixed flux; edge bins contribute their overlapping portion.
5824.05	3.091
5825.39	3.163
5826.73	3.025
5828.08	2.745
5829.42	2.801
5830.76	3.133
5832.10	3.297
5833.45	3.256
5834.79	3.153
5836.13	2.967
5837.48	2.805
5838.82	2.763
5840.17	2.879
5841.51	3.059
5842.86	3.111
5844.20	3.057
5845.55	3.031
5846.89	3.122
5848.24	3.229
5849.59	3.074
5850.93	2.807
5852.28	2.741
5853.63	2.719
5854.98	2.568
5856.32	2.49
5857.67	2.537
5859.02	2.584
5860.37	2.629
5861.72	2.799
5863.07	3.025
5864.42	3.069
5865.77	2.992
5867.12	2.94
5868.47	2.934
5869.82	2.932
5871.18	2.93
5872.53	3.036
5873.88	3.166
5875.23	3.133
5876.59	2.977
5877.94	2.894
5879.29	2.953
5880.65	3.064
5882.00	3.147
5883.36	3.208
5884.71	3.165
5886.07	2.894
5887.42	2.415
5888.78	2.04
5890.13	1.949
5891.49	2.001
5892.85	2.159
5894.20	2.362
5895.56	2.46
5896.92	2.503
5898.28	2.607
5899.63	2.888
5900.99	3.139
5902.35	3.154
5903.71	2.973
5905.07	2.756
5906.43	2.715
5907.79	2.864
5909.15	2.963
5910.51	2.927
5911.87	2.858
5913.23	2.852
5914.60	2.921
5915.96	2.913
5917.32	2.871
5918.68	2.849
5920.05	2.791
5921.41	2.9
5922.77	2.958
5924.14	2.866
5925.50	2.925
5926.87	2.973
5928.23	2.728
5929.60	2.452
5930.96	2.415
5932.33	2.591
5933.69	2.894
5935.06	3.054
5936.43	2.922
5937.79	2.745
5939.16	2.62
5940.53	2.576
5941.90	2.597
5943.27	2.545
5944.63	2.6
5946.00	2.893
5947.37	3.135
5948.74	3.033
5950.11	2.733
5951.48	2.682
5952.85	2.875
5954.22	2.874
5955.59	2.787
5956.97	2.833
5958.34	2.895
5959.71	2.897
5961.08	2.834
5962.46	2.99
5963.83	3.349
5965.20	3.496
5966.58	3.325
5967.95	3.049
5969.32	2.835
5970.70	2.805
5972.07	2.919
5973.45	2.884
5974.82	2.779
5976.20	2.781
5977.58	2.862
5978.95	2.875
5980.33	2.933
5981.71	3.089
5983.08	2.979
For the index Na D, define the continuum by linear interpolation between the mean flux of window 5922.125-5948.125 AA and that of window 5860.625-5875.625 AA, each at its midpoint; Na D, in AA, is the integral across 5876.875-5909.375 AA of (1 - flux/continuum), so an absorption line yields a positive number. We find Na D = 2.0 AA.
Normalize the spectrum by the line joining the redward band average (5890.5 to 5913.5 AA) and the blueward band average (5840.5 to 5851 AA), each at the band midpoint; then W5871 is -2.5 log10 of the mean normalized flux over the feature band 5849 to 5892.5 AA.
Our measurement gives 0.04 mag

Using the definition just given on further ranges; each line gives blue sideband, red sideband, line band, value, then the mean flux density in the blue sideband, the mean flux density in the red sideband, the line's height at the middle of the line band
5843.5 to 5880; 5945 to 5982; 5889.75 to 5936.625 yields 0.065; 2.9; 2.94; 2.92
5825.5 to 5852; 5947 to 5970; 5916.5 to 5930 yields 0.055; 3.02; 2.98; 2.99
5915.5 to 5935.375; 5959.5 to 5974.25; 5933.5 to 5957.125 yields 0.046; 2.81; 3.04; 2.92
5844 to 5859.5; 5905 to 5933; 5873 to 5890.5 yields -0.017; 2.83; 2.81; 2.82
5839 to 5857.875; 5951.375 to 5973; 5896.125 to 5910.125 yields 0.029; 2.89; 2.97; 2.93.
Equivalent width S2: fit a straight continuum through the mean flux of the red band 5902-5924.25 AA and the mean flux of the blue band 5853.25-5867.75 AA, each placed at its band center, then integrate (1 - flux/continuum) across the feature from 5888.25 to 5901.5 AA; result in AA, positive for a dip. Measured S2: 2.0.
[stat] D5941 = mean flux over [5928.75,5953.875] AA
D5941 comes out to 2.74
